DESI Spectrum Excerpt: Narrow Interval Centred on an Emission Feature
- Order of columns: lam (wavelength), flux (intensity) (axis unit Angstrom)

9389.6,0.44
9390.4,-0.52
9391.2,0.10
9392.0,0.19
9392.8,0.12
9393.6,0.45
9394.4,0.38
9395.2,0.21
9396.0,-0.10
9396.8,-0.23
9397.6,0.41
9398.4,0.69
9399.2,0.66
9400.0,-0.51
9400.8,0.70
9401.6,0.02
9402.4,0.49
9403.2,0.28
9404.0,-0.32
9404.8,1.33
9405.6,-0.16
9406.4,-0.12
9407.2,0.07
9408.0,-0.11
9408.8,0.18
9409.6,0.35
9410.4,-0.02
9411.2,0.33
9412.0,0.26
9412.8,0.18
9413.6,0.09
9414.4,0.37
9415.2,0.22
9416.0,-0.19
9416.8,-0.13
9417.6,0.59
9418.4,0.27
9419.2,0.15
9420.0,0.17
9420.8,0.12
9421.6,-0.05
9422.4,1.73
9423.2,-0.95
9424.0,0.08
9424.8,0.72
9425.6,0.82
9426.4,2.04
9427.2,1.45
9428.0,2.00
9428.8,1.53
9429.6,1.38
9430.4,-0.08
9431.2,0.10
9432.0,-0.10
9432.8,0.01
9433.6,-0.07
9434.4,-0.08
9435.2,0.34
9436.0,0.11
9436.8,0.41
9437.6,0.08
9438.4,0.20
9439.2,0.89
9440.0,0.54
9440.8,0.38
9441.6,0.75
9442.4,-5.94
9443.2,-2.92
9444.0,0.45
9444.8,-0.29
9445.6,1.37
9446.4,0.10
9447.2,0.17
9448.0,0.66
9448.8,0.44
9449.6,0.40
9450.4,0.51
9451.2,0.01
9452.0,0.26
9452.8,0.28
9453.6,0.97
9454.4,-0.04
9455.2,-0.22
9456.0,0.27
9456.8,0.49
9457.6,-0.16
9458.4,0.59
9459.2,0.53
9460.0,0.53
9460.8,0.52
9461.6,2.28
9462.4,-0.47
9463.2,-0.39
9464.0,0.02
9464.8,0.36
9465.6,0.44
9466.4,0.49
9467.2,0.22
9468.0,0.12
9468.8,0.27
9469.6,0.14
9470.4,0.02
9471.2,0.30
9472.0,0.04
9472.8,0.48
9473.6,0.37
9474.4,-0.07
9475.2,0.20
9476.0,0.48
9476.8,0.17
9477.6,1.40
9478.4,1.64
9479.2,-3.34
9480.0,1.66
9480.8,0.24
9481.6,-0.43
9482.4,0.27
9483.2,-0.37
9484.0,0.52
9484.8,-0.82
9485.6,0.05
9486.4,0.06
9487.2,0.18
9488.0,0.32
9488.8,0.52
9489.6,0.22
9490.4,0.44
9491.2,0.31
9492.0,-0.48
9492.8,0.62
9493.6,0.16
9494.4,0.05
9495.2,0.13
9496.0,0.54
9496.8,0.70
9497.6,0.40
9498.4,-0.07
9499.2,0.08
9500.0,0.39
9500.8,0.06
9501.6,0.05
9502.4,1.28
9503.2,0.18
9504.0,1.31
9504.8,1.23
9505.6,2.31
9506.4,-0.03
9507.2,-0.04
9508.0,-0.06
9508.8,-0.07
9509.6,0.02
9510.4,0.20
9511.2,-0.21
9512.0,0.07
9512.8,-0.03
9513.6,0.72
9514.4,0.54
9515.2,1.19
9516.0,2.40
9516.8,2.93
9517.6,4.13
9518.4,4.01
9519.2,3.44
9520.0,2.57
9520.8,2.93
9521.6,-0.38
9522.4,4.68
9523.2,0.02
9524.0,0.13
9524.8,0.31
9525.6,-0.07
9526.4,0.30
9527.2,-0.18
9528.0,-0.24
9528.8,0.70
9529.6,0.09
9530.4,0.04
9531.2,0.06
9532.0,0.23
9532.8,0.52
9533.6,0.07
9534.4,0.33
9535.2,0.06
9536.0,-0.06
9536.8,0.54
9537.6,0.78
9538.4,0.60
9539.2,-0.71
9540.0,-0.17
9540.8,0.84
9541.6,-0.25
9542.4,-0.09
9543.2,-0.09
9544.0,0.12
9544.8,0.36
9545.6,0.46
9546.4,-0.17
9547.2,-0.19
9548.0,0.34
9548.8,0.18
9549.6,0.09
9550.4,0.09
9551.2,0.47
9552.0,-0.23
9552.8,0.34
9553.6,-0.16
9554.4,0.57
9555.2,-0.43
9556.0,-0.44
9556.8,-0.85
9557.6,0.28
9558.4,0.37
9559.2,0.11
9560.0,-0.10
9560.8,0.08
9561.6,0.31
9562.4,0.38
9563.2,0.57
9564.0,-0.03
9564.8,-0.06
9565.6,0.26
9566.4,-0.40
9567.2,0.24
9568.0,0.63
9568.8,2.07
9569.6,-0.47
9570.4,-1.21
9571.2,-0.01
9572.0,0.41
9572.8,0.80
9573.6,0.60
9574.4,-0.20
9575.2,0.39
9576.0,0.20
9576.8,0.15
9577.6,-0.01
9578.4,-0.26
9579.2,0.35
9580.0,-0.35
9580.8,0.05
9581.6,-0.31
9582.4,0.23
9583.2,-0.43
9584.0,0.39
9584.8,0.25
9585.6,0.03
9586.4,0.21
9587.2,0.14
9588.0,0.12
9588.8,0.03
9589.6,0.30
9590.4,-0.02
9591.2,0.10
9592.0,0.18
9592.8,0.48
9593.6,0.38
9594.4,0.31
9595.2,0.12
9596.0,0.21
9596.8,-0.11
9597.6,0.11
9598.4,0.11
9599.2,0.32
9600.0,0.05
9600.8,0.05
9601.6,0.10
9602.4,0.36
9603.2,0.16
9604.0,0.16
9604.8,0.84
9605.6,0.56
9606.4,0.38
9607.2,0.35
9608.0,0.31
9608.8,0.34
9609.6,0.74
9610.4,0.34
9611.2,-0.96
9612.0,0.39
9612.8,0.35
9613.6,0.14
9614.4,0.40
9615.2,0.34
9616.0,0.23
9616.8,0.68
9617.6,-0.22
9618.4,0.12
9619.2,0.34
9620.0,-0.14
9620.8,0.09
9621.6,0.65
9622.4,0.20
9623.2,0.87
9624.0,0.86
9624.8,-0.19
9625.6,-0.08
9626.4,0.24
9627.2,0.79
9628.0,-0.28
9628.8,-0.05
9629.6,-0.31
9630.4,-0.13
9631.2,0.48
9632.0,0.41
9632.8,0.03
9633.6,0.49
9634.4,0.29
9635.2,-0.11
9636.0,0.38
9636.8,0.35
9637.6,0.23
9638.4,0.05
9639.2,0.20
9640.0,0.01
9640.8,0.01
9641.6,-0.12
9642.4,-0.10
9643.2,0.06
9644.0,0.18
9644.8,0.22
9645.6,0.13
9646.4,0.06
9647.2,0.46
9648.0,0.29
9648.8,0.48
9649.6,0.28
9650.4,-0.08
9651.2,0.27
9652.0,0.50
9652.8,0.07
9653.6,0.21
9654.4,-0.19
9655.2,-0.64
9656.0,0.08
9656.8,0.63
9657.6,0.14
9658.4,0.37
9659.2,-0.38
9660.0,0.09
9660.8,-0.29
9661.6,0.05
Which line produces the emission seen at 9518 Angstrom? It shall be [O III]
